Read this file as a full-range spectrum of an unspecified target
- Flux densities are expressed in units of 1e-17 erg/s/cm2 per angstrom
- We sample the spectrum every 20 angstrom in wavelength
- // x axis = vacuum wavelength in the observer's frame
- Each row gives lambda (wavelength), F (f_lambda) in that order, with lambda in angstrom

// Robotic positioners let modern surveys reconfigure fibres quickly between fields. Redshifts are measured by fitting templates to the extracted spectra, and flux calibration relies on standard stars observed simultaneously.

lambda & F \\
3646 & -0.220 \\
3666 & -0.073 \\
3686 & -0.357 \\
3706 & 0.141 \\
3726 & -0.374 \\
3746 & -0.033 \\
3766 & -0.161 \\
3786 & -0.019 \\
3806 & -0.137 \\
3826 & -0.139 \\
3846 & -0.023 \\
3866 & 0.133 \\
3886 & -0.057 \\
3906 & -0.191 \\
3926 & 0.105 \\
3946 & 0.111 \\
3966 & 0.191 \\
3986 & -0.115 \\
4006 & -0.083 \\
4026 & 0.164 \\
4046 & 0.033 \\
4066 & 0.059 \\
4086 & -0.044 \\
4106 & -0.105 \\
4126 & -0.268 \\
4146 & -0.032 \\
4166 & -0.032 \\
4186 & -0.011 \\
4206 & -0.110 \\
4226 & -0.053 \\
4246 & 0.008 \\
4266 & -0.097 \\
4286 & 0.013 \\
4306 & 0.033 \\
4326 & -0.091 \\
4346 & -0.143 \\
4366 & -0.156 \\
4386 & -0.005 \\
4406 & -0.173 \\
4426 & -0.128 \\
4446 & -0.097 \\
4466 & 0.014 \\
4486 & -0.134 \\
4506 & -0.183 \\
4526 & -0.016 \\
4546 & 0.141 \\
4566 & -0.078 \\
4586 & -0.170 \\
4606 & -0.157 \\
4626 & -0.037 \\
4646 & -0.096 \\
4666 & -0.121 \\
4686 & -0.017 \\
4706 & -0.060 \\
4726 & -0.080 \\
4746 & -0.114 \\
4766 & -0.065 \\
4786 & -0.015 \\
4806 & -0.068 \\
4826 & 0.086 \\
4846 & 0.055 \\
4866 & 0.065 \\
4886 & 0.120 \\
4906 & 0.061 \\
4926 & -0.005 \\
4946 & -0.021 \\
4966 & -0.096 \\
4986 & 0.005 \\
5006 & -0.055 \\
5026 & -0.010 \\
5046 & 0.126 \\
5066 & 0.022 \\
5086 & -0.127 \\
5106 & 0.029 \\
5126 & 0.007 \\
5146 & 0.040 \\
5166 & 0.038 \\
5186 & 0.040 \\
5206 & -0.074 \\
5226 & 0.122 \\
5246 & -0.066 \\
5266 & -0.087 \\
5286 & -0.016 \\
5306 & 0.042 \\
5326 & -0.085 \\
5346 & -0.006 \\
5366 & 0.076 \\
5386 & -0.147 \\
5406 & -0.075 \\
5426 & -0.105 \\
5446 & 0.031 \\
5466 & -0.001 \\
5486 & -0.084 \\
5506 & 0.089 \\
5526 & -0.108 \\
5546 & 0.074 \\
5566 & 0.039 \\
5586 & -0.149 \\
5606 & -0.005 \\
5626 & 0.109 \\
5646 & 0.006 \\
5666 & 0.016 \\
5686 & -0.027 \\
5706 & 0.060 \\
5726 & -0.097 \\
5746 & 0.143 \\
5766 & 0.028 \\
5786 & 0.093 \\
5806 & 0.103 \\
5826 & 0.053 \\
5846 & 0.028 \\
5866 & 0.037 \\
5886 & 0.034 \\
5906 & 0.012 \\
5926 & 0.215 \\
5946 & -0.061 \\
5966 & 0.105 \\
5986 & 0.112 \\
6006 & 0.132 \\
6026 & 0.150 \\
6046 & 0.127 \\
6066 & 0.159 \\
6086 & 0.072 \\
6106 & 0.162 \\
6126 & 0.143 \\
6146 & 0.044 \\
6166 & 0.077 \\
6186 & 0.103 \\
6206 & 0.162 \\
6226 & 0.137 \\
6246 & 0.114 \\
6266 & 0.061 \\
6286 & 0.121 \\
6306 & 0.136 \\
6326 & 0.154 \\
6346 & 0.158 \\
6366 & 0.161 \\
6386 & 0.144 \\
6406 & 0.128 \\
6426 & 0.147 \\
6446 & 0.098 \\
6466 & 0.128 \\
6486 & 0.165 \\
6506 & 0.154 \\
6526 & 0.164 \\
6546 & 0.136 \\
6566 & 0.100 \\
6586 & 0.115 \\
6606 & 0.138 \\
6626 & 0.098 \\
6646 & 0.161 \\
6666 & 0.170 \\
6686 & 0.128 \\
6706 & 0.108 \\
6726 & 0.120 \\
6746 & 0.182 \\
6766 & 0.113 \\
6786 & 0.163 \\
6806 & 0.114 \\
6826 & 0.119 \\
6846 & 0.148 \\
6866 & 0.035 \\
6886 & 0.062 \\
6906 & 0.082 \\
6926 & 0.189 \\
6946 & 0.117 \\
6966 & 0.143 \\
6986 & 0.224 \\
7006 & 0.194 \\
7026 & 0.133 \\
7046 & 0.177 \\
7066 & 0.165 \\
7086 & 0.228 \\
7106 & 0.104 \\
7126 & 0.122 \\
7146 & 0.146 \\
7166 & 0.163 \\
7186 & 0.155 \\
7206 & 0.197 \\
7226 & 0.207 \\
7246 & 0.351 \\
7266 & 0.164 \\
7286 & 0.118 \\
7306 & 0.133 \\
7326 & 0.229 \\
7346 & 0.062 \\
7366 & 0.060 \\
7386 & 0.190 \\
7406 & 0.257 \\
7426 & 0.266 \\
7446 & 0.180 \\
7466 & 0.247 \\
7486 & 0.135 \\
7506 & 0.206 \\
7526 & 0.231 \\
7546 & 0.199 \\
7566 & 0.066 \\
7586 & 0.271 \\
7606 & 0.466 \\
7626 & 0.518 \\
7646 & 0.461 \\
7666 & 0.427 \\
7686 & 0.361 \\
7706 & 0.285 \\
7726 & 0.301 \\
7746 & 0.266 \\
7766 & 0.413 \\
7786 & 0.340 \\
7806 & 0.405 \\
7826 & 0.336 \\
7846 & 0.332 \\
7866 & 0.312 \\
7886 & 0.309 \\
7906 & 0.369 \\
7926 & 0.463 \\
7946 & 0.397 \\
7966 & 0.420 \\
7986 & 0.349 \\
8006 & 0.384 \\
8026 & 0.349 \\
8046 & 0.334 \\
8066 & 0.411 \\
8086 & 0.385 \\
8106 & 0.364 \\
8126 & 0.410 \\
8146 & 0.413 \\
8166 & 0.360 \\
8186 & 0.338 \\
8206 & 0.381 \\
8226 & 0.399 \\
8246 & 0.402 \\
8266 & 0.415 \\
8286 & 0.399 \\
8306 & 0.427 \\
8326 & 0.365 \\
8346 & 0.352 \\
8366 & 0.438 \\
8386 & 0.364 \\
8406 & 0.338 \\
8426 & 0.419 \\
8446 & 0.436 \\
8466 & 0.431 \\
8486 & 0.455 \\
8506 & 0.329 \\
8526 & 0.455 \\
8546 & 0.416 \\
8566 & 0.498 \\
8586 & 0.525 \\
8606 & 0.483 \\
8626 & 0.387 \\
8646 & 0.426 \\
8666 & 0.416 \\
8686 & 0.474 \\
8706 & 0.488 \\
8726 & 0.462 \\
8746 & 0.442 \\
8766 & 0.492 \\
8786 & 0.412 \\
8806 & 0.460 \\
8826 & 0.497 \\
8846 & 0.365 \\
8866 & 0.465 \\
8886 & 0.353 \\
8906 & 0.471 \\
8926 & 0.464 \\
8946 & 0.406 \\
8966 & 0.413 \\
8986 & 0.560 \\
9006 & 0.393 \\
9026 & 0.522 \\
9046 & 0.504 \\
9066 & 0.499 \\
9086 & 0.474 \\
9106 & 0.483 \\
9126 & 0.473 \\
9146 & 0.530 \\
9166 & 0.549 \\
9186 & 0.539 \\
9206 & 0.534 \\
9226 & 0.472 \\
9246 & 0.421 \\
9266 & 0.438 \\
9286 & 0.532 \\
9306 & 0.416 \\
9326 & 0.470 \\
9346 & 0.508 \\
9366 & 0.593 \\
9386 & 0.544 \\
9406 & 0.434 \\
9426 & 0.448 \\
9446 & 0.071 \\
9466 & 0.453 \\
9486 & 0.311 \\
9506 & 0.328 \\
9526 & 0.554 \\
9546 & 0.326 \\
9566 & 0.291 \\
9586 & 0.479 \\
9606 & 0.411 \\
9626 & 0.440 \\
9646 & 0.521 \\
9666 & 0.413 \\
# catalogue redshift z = 0.905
